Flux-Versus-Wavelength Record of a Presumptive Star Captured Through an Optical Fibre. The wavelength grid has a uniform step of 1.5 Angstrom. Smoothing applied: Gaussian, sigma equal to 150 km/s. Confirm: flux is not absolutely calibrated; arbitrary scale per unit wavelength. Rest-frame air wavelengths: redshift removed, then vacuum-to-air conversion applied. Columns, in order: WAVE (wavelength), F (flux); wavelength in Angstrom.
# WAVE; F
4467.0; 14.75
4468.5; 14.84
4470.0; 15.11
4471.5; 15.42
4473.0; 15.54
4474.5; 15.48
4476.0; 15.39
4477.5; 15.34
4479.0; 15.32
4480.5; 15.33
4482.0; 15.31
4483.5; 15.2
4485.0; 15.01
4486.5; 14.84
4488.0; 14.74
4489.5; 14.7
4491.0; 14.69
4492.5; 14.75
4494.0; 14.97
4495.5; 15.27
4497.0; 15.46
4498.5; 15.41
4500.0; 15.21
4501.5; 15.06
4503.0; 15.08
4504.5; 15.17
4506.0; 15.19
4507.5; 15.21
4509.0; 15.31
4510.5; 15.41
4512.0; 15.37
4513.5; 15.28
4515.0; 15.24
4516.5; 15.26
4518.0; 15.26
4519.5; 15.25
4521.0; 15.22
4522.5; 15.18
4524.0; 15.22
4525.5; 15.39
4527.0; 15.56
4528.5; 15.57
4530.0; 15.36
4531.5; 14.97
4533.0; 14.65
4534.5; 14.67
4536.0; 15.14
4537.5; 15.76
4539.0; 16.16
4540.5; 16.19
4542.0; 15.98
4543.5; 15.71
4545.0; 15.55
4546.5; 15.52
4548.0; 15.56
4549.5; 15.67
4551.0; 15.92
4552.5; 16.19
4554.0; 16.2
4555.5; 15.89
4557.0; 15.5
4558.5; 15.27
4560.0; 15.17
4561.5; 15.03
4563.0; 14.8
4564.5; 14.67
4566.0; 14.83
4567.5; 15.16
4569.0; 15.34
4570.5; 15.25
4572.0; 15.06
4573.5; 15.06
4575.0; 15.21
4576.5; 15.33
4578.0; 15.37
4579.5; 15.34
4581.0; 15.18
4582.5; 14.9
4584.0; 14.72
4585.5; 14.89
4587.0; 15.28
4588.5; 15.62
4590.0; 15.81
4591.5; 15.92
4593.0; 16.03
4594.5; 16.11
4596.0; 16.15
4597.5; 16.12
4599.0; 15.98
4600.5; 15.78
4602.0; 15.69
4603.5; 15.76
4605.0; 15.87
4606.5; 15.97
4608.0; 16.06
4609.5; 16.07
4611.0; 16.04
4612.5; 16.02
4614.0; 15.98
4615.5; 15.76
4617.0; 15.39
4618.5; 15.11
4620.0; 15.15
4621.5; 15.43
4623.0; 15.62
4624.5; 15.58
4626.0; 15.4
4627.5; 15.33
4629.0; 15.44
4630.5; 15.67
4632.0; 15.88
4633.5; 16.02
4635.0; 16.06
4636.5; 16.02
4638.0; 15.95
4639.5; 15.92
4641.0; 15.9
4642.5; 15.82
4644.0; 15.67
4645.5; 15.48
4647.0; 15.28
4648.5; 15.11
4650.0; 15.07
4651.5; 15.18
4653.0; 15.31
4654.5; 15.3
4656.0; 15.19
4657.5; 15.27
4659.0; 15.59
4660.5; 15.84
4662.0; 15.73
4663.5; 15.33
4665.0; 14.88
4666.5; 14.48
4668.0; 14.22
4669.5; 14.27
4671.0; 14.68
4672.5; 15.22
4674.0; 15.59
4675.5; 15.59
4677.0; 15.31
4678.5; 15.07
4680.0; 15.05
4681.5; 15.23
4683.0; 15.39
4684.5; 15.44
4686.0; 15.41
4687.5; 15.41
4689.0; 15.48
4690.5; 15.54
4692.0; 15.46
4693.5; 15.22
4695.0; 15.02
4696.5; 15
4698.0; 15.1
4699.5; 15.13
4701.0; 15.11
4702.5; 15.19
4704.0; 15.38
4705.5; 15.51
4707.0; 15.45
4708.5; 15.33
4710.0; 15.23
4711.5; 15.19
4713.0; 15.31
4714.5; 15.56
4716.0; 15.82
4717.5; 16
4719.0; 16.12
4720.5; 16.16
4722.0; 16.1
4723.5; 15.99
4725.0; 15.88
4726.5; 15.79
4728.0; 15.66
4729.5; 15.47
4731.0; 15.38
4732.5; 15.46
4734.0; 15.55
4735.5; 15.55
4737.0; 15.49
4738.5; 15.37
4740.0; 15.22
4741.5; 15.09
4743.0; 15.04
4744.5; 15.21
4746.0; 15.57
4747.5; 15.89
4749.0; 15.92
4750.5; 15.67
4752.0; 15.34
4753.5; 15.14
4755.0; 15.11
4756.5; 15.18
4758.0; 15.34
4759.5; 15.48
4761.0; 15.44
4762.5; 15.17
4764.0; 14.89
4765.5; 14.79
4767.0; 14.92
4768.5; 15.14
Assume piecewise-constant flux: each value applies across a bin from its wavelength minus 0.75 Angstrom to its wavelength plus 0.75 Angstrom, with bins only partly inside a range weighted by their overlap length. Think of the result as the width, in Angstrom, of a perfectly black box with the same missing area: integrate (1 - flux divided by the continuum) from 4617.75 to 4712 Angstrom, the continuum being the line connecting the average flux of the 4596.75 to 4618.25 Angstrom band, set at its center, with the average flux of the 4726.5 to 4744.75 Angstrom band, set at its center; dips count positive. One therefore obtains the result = 1.8 Angstrom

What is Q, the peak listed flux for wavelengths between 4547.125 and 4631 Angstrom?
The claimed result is 16.2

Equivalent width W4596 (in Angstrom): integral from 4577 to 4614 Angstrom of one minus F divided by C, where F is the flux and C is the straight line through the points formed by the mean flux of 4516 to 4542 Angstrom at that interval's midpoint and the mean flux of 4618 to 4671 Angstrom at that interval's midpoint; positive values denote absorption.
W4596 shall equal -0.7 Angstrom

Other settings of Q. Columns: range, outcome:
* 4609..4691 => 16.07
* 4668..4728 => 16.16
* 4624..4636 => 16.06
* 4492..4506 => 15.46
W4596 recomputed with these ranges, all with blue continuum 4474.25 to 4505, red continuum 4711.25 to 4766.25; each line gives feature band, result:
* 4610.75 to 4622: -0.2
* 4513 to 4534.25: -0.1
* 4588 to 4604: -0.7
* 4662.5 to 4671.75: 0.4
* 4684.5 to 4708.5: 0.2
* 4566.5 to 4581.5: 0.0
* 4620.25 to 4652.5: -0.5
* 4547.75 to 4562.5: -0.4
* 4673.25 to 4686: 0.1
